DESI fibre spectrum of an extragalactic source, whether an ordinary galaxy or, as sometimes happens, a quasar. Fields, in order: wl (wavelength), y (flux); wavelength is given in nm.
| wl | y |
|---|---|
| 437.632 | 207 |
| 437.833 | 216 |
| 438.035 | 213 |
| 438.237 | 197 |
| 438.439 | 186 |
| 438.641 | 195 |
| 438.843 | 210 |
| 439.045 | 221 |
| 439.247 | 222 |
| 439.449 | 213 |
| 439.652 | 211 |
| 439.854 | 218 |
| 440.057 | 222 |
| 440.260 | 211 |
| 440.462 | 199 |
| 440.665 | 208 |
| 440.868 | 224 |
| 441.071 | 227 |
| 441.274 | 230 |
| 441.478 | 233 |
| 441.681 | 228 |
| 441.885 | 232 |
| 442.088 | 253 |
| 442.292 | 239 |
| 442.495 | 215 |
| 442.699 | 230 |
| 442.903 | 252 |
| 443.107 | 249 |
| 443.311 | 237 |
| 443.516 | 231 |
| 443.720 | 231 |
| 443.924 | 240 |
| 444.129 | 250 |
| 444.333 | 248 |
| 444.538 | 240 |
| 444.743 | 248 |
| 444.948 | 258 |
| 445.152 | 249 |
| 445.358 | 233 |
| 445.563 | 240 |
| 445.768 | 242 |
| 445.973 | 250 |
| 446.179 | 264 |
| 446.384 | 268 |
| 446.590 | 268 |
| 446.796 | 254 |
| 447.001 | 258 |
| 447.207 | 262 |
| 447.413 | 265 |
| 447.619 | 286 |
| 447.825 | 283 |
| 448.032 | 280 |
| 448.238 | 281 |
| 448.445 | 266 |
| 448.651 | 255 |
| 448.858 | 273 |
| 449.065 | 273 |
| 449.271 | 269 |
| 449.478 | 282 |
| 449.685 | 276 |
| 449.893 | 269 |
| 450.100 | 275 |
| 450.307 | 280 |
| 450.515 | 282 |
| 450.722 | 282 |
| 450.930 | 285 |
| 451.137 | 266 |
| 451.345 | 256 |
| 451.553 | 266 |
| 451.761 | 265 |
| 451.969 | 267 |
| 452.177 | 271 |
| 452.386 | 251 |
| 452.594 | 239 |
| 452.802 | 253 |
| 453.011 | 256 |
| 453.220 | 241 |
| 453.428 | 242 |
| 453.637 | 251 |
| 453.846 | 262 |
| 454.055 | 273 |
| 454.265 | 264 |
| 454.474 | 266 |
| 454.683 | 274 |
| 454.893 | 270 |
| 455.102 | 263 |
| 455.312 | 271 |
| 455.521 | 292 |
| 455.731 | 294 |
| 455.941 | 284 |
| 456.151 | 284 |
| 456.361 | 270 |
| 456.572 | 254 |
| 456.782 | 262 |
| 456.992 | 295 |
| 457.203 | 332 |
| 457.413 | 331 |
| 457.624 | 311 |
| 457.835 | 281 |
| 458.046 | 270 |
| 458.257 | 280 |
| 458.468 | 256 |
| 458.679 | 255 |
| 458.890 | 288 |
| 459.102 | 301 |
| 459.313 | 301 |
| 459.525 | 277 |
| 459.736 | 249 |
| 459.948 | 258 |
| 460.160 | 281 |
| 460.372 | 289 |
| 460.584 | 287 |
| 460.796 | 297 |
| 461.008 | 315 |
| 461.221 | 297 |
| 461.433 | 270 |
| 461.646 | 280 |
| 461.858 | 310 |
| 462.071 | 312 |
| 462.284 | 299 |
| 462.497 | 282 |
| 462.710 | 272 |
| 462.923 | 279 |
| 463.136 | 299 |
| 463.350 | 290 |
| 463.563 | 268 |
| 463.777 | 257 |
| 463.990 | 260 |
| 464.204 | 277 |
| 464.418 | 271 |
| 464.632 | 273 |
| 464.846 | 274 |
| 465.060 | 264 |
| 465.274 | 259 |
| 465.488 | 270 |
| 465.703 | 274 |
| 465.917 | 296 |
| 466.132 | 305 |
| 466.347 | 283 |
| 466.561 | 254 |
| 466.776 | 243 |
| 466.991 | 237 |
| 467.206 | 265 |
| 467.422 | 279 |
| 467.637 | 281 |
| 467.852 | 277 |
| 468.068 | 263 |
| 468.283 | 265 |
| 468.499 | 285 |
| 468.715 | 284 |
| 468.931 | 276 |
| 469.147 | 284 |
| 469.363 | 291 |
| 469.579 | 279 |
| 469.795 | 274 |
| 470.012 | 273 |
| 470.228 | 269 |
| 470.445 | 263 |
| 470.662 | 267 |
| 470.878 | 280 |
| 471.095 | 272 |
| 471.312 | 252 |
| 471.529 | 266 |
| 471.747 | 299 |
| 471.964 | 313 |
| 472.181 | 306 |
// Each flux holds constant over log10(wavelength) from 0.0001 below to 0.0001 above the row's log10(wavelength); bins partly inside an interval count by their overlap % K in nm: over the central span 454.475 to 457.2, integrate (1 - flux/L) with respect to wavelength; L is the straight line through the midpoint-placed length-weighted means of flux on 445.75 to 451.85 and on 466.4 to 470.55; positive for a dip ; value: -0.077 nm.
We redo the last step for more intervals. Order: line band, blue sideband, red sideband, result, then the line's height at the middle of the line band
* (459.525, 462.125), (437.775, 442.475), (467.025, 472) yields -0.28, 258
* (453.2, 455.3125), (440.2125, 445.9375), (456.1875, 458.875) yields 0.08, 272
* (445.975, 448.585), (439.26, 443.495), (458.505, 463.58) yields -0.26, 244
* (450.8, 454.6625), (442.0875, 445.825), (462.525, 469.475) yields -0.09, 254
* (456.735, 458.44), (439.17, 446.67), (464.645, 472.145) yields -0.24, 258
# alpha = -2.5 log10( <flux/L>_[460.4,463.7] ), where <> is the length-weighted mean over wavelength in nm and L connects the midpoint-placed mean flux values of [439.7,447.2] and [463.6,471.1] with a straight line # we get -0.10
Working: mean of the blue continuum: 238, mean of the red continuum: 272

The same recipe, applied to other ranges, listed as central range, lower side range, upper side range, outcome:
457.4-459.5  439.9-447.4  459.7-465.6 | -0.053 mag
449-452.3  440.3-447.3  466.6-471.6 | -0.100 mag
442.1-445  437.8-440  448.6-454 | -0.048 mag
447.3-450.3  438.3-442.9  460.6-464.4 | -0.123 mag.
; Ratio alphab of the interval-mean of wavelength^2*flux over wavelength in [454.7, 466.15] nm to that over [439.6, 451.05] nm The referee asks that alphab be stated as 1.2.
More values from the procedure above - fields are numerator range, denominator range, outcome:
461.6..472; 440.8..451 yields 1.19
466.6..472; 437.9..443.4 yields 1.40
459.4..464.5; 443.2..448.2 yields 1.19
